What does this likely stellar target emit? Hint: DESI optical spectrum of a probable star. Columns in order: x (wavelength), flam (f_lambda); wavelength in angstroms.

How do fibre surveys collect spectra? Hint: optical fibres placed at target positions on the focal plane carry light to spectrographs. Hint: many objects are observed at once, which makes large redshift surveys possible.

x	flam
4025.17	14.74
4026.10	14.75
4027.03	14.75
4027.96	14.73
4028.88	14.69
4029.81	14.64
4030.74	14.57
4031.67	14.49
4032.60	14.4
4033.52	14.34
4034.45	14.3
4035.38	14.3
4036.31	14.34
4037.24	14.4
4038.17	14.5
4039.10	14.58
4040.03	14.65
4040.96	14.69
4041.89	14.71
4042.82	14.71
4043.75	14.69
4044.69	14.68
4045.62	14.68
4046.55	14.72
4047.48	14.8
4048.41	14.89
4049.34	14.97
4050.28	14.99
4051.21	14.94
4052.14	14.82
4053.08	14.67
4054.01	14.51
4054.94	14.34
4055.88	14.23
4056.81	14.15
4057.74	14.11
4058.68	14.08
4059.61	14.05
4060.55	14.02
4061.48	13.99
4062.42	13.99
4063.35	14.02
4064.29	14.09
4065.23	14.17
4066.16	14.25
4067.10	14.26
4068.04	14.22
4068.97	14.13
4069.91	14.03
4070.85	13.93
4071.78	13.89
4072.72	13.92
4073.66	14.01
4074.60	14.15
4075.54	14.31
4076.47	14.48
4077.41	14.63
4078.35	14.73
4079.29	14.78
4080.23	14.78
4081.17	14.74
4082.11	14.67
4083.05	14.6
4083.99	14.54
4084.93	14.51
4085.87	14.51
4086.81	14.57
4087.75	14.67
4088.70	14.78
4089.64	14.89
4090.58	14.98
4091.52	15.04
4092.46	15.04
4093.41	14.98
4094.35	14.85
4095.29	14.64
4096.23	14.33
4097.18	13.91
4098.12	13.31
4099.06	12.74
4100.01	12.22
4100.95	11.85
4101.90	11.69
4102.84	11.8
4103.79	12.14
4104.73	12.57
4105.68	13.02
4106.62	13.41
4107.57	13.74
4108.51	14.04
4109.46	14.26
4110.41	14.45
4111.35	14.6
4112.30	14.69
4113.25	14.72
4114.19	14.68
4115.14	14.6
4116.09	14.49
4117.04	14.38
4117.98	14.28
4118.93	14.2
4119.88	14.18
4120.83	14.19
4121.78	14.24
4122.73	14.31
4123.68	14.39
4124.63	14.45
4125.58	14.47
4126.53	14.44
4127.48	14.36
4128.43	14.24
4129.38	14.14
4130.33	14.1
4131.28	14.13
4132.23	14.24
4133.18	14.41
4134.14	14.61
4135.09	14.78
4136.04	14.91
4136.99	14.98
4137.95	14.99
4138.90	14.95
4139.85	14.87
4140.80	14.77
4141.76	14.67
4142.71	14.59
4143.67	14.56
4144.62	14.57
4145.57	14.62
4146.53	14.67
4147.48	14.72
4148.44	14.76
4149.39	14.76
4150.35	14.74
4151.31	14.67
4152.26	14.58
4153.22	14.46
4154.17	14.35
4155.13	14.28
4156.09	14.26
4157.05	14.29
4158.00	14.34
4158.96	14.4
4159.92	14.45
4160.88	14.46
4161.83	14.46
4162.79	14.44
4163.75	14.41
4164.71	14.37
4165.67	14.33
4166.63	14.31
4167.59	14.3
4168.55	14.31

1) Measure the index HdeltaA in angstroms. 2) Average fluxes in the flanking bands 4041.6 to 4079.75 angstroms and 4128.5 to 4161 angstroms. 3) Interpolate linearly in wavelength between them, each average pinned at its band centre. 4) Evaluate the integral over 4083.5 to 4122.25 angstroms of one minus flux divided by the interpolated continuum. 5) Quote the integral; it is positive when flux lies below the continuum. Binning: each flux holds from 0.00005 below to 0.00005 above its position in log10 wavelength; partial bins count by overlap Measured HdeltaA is 1.2 angstroms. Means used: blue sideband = 14.4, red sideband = 14.6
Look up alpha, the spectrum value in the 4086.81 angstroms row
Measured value 14.57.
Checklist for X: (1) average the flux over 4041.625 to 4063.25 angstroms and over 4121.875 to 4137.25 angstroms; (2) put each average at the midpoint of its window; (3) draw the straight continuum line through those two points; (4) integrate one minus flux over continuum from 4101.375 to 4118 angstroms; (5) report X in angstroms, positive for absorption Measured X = 0.8 angstroms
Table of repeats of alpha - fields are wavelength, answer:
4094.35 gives 14.85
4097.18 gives 13.91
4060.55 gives 14.02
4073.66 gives 14.01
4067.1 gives 14.26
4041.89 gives 14.71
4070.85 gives 13.93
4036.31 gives 14.34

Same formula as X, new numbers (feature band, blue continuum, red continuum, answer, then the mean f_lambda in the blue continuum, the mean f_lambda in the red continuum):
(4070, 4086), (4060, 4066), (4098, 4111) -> -0.89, 14.1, 13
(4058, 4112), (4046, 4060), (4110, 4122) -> 1.67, 14.6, 14.4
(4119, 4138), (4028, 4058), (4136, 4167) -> 0.21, 14.6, 14.6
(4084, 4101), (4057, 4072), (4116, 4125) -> -0.10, 14.1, 14.3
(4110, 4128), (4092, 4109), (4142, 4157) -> -0.81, 13.3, 14.6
